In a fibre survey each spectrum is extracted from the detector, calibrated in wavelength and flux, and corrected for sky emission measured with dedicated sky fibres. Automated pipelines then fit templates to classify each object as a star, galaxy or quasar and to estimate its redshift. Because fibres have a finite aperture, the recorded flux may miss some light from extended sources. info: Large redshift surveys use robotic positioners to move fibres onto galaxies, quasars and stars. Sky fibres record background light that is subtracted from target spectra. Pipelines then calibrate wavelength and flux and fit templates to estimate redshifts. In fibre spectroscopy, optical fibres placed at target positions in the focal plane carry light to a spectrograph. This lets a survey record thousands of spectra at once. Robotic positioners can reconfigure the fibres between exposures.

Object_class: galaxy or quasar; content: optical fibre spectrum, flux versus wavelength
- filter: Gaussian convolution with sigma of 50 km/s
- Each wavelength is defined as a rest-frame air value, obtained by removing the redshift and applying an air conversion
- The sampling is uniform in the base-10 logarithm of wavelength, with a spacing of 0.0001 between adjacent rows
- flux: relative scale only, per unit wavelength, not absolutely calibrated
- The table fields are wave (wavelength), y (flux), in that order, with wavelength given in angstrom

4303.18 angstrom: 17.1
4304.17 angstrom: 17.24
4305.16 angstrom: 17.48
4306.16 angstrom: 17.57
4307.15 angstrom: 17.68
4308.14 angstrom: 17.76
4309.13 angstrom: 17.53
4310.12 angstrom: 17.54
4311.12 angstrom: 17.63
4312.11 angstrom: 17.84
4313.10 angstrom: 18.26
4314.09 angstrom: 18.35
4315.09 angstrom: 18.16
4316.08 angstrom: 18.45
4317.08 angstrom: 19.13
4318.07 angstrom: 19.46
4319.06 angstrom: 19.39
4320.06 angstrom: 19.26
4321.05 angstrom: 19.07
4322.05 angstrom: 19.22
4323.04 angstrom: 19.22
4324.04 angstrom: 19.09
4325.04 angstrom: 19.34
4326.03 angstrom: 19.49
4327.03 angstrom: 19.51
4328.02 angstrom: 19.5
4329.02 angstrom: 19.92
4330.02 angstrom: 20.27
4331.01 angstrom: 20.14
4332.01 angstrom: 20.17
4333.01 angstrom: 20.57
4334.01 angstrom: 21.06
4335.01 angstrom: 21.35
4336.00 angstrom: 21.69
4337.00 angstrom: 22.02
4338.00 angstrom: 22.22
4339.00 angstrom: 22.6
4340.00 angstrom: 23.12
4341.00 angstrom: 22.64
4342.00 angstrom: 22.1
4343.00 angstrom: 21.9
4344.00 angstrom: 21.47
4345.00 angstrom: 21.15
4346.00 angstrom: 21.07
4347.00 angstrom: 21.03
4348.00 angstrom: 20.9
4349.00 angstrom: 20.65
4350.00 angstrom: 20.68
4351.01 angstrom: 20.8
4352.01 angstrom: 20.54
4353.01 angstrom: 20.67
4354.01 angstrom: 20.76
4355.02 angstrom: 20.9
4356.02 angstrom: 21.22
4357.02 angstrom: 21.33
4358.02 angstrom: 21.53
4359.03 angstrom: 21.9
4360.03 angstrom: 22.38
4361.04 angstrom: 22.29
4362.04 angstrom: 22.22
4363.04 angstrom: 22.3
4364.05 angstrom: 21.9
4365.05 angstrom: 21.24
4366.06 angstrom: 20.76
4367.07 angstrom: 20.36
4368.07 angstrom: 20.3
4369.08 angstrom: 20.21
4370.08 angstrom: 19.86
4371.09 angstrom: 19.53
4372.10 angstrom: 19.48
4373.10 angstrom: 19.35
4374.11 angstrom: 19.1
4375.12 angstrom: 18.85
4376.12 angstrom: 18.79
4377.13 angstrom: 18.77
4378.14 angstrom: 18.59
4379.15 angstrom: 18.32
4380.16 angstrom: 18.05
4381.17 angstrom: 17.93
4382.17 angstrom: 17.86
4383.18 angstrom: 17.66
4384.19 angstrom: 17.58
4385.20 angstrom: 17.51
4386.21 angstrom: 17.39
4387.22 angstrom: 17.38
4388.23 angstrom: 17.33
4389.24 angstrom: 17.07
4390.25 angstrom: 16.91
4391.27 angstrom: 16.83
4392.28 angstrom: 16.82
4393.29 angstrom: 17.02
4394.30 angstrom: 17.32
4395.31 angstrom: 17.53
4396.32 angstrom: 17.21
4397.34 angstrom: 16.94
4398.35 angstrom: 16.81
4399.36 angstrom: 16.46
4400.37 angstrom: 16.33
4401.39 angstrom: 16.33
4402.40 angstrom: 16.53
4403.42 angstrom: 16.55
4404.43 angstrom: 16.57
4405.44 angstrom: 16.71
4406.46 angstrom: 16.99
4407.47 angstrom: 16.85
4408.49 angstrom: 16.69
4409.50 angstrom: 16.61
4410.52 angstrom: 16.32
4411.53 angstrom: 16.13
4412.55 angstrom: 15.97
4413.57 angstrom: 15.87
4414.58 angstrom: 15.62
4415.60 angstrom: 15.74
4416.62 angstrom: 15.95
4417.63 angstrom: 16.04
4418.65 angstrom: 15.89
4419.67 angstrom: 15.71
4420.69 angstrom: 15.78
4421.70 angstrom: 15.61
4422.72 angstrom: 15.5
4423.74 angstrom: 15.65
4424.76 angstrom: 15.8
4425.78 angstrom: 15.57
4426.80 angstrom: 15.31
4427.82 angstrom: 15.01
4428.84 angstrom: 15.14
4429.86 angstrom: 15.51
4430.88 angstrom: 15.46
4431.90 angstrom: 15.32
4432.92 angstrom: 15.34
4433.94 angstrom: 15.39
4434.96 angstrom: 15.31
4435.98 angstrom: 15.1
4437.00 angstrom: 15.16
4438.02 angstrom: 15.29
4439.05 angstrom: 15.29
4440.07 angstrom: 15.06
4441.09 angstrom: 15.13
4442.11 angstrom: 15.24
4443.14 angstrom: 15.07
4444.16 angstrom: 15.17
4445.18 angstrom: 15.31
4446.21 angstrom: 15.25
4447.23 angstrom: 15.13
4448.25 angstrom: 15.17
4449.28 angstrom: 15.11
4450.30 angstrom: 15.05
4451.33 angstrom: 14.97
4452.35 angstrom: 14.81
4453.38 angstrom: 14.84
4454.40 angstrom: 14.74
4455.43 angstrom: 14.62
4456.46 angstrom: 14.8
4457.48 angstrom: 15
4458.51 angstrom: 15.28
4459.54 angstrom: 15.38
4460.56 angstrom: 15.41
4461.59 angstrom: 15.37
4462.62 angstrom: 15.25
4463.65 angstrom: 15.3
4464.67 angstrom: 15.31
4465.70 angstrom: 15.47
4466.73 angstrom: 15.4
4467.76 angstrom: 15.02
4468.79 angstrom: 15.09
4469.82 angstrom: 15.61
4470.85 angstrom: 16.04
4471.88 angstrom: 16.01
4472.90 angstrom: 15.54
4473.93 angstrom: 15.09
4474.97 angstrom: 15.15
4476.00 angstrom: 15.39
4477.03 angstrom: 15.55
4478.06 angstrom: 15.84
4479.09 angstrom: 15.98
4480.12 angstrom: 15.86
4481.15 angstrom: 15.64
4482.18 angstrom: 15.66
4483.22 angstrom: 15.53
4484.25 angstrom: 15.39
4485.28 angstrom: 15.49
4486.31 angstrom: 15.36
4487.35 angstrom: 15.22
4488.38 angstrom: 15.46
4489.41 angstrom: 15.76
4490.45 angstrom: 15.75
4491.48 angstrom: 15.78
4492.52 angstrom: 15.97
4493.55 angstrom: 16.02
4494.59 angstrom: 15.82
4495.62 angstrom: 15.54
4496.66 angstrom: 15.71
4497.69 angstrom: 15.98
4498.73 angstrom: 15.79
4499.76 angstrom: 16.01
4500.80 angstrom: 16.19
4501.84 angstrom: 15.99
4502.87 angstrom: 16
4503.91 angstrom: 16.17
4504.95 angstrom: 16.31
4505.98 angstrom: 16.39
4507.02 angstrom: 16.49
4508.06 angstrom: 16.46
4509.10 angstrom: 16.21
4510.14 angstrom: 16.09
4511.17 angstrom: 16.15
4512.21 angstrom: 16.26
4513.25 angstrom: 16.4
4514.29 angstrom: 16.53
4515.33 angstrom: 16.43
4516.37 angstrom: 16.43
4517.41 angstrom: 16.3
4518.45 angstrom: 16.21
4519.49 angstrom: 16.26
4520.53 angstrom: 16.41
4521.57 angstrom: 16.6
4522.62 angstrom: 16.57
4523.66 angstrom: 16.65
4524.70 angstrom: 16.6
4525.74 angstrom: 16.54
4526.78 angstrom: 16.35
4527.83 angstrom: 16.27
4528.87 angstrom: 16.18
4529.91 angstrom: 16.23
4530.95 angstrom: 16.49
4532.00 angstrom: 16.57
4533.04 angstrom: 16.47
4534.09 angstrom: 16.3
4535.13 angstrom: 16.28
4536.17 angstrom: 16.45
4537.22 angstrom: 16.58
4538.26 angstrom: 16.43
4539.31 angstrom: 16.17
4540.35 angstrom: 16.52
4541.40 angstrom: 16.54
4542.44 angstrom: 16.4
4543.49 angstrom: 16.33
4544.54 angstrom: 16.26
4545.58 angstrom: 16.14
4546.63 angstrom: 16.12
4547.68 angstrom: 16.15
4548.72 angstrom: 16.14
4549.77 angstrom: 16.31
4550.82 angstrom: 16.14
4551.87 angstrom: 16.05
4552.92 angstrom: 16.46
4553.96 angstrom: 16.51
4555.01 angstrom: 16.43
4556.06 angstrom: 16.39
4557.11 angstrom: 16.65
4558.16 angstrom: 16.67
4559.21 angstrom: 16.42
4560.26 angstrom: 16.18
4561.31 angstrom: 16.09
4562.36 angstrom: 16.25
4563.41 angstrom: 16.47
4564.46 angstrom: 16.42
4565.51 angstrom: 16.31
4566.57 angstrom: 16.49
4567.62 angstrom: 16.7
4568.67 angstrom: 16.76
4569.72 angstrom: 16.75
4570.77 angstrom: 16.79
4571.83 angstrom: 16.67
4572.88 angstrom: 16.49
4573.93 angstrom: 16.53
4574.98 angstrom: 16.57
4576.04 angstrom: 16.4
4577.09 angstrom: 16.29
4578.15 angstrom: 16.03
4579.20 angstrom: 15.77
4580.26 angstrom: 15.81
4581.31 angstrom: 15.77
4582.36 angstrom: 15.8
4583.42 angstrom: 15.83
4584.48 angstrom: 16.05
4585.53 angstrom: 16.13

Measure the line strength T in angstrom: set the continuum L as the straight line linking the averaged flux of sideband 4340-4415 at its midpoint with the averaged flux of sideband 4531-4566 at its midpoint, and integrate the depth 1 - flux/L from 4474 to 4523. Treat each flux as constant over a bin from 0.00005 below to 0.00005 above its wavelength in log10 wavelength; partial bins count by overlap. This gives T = 3.3 angstrom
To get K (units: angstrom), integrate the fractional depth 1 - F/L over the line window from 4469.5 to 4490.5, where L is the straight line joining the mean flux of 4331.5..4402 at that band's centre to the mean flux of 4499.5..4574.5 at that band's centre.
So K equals 2.29 angstrom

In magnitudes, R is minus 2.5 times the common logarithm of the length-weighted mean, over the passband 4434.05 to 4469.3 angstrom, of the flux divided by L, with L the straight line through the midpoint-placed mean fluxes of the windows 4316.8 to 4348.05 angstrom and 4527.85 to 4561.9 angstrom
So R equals 0.200 mag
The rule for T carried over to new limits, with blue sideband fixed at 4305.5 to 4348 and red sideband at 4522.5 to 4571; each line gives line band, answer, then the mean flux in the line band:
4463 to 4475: 1.5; 15.4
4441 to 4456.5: 2.5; 15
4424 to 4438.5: 2.3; 15.3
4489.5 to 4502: 1.0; 15.9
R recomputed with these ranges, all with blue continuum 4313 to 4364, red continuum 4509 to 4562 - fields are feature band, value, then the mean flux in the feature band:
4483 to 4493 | 0.12 mag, 15.6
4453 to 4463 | 0.20 mag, 15.1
